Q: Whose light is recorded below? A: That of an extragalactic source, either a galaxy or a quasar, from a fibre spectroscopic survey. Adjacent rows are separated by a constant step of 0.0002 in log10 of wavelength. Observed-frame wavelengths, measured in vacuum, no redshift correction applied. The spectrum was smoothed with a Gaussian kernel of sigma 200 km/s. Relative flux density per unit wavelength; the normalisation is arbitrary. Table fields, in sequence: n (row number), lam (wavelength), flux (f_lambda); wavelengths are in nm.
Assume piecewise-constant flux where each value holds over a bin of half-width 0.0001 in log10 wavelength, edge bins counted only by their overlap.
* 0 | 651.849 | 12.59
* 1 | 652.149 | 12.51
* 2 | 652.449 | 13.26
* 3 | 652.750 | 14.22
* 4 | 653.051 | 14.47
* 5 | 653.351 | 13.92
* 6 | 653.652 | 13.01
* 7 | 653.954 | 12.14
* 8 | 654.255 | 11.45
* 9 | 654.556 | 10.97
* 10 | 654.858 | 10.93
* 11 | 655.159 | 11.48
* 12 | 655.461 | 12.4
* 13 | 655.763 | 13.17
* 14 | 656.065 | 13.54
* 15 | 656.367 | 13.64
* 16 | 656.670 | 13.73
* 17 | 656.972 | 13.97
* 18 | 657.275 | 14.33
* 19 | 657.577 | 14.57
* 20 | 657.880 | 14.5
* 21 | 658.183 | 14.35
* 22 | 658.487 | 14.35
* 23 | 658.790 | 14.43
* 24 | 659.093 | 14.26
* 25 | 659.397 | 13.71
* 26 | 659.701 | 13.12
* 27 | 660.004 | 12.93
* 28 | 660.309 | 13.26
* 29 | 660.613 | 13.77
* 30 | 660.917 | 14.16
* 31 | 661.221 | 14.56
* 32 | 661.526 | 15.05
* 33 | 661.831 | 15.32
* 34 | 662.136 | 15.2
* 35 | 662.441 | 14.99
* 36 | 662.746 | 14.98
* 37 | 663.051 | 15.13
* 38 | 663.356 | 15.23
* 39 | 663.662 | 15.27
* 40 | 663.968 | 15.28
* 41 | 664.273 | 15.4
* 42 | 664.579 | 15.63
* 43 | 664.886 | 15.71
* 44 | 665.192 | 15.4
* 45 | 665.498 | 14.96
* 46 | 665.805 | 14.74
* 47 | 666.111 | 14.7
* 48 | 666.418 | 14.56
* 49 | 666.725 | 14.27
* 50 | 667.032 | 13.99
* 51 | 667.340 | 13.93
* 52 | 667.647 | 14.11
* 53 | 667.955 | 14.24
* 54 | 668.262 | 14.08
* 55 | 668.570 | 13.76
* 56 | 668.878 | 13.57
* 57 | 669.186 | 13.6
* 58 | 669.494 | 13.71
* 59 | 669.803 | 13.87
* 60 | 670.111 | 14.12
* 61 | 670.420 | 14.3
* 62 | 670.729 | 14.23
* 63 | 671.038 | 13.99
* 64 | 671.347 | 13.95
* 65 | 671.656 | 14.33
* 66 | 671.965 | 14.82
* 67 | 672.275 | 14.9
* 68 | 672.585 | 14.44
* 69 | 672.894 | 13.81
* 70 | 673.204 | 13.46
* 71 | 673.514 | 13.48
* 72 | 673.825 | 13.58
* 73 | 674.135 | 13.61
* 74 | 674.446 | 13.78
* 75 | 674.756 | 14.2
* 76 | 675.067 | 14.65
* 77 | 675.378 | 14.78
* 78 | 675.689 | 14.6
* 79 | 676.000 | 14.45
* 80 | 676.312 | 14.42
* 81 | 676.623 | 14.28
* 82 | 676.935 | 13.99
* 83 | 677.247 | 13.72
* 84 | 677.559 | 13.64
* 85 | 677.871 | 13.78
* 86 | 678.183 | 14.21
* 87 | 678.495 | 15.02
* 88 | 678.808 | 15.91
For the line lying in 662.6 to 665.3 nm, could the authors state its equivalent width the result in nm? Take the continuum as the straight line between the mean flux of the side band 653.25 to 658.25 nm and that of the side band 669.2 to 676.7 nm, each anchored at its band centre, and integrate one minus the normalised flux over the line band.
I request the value -0.35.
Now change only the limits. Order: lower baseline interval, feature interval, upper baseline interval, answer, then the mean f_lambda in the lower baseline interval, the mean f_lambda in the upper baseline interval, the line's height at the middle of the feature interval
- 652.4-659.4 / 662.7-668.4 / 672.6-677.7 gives -0.466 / 13.4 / 14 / 13.7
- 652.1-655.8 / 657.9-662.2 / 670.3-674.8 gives -0.359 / 12.6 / 14.1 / 13.1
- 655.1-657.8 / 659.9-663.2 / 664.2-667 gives -0.038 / 13.5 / 15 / 14.3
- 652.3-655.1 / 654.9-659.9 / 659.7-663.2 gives -0.053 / 12.7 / 14.4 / 13.5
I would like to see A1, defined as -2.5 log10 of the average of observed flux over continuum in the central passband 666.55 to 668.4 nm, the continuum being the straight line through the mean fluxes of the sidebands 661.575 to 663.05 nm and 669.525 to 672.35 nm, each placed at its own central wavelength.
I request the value 0.04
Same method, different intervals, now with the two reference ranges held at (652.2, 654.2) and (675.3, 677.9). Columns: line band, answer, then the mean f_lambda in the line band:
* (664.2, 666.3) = -0.11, 15.2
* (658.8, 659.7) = -0.03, 13.9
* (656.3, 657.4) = -0.03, 13.9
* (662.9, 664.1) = -0.11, 15.2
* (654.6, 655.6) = 0.17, 11.5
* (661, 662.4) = -0.10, 15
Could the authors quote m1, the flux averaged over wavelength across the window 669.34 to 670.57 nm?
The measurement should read 14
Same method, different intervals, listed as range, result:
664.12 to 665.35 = 15.5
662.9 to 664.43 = 15.3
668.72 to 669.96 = 13.7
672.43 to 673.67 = 13.8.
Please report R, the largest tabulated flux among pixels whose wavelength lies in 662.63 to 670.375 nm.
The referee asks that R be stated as 15.71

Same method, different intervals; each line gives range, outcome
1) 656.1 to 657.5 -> 14.33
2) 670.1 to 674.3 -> 14.9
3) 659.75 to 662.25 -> 15.32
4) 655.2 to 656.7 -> 13.73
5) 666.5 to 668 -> 14.27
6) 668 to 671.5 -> 14.3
